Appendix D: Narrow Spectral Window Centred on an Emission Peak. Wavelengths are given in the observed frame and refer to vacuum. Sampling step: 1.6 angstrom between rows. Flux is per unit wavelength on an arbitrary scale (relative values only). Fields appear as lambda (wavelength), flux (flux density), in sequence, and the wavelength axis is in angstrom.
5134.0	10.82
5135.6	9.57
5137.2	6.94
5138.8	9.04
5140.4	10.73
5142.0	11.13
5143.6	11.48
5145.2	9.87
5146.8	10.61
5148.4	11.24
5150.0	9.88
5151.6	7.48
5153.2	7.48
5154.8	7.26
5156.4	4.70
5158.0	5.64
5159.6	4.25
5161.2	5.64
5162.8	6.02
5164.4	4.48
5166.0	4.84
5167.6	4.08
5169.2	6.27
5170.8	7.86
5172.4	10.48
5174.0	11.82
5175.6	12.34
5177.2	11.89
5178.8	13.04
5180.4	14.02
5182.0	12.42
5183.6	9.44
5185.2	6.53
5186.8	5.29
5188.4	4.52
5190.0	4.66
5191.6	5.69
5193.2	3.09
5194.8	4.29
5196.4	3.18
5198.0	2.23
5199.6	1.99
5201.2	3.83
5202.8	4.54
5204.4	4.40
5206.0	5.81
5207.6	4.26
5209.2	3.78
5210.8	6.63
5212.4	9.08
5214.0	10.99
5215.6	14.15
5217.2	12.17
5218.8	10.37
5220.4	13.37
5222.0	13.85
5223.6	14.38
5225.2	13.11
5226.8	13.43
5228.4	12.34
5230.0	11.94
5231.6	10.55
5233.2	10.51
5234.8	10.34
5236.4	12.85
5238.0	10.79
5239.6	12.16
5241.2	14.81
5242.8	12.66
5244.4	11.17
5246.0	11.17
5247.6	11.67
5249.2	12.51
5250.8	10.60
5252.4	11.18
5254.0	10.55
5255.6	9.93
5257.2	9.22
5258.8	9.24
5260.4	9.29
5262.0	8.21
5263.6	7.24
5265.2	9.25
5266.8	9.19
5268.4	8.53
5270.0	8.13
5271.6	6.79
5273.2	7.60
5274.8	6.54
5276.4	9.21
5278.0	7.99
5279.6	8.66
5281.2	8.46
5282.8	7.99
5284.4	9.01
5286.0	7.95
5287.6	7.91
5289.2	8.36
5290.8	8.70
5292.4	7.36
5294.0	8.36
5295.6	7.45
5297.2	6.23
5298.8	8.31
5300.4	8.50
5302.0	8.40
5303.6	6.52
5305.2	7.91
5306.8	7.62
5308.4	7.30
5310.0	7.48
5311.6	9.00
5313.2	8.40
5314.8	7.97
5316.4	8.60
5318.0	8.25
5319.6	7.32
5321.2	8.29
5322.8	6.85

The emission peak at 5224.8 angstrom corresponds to C IV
